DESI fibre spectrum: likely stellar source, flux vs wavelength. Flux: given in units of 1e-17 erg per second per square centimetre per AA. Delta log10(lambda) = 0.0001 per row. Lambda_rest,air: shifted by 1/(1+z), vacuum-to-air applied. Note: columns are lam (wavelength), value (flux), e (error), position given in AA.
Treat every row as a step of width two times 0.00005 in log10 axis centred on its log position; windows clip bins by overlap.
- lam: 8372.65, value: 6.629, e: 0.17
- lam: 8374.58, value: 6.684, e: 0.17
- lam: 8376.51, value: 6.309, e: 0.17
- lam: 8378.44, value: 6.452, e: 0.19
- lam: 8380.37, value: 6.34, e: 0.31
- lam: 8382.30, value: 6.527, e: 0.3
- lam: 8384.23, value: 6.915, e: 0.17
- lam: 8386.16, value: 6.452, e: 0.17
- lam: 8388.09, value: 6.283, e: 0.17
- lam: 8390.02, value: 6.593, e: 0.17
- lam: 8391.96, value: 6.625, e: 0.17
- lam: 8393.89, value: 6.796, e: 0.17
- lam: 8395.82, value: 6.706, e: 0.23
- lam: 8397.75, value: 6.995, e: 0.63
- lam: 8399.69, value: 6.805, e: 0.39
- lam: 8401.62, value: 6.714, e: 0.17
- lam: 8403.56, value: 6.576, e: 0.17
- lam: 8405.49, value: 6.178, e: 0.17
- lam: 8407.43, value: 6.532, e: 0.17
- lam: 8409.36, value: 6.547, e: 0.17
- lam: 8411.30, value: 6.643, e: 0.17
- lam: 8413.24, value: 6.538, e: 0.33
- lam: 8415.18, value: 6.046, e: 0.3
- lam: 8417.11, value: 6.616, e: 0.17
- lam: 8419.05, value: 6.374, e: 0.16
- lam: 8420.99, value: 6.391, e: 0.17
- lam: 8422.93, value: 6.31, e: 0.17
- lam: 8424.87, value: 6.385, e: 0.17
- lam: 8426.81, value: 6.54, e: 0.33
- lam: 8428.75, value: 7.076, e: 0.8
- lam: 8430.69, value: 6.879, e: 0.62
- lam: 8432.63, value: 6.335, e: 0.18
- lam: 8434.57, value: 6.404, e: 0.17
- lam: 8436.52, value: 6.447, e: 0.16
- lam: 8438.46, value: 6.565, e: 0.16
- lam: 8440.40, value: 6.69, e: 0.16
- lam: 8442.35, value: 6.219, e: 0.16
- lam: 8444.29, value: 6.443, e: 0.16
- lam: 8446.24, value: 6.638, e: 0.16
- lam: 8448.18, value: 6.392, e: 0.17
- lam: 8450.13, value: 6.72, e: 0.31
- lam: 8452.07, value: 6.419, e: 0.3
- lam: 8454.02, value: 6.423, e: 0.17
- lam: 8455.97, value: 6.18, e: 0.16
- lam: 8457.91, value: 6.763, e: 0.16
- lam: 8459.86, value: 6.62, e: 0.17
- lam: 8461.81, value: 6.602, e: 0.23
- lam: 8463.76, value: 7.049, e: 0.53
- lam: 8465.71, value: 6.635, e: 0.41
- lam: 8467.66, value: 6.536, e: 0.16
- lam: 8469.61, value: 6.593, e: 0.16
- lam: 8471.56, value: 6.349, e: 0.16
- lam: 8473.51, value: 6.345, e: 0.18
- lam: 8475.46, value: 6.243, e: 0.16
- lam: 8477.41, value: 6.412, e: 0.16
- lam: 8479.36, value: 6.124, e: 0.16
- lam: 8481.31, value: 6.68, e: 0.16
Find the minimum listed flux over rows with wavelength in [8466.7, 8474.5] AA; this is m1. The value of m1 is 6.345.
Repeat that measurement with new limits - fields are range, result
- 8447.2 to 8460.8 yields 6.18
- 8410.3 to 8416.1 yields 6.046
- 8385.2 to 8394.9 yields 6.283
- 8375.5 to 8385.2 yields 6.309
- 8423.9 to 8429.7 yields 6.385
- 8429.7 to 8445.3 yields 6.219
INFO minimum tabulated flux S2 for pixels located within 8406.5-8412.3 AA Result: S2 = 6.532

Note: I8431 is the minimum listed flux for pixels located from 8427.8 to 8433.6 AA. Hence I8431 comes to 6.335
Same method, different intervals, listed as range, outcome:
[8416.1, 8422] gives 6.374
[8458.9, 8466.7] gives 6.602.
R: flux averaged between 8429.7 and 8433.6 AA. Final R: 6.62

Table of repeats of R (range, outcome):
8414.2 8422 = 6.36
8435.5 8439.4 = 6.5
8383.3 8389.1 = 6.55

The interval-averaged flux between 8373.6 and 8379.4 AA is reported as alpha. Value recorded 6.48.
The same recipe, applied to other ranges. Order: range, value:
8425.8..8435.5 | 6.65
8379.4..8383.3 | 6.44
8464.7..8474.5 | 6.49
